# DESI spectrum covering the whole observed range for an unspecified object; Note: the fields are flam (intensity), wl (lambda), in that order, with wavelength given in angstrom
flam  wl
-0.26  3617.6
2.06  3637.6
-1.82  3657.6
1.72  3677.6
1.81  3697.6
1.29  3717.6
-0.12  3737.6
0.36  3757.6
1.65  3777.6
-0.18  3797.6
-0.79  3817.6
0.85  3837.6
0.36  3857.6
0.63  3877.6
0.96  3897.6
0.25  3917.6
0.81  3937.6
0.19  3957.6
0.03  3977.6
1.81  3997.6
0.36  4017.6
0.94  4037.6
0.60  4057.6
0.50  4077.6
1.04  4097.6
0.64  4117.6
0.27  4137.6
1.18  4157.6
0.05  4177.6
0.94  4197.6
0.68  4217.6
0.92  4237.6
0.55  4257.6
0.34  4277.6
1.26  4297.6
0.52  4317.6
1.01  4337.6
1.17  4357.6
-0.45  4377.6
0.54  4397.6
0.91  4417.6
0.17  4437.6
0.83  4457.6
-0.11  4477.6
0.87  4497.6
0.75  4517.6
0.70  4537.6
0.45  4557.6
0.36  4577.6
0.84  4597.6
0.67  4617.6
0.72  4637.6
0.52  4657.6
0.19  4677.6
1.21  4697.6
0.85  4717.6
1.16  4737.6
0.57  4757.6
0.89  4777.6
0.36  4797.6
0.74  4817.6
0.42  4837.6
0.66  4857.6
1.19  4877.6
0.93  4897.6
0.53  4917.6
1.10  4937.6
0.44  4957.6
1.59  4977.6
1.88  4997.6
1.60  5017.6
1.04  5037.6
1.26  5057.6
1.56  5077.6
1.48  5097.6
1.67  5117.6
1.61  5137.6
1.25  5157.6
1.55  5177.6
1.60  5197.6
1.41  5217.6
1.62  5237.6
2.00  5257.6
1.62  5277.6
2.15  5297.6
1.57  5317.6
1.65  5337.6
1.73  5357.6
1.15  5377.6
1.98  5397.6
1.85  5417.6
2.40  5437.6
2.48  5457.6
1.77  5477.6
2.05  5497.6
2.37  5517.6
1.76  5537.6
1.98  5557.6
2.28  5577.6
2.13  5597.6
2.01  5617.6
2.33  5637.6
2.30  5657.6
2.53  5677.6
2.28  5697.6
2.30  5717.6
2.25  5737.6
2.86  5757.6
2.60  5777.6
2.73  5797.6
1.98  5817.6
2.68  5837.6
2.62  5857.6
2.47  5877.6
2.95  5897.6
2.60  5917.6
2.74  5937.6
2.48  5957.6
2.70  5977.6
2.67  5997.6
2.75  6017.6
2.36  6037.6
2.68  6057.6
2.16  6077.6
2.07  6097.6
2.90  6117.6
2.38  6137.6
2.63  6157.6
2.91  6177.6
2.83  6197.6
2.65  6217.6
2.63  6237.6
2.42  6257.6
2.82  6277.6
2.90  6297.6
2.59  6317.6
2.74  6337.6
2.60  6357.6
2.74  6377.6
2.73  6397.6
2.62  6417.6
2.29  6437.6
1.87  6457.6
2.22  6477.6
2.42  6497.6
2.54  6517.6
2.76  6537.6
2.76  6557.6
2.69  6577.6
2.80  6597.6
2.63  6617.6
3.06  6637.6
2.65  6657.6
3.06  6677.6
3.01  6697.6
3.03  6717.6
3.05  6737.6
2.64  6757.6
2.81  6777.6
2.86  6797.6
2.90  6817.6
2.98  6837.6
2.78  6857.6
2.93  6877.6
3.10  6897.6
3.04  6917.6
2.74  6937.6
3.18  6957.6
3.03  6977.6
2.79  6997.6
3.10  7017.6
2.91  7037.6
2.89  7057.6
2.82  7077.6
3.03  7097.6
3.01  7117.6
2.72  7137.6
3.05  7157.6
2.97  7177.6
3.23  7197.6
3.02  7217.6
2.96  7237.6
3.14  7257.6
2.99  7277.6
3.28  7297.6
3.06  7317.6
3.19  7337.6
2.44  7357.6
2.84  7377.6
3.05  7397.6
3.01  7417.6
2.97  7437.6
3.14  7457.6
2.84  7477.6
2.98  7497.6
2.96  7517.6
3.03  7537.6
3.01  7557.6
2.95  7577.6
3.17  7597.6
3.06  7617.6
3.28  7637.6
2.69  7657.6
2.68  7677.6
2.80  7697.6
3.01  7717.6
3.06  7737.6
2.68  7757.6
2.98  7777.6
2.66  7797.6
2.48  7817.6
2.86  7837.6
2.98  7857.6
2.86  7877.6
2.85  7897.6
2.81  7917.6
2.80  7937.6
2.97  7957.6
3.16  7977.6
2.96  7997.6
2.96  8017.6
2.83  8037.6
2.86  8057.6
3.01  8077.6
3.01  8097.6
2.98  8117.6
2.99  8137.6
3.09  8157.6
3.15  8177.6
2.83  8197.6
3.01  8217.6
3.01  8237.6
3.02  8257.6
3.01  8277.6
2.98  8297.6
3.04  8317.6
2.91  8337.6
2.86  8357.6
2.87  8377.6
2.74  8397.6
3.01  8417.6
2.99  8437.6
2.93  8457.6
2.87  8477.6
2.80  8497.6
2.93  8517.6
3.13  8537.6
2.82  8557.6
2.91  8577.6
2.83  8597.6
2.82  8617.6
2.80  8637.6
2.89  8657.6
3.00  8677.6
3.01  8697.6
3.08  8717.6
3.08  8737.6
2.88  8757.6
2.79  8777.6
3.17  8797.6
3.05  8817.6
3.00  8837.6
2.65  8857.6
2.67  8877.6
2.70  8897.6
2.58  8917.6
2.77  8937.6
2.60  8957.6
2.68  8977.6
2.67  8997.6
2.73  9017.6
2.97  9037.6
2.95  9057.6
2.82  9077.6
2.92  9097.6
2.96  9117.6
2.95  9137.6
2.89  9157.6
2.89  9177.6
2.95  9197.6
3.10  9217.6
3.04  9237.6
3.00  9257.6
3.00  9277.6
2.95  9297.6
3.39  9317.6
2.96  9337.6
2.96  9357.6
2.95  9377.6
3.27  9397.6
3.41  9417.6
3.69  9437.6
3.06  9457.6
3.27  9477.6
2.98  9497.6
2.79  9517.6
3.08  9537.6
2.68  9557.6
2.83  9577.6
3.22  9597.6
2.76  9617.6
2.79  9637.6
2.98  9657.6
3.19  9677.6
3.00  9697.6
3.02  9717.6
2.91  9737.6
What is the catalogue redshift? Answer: 0.249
